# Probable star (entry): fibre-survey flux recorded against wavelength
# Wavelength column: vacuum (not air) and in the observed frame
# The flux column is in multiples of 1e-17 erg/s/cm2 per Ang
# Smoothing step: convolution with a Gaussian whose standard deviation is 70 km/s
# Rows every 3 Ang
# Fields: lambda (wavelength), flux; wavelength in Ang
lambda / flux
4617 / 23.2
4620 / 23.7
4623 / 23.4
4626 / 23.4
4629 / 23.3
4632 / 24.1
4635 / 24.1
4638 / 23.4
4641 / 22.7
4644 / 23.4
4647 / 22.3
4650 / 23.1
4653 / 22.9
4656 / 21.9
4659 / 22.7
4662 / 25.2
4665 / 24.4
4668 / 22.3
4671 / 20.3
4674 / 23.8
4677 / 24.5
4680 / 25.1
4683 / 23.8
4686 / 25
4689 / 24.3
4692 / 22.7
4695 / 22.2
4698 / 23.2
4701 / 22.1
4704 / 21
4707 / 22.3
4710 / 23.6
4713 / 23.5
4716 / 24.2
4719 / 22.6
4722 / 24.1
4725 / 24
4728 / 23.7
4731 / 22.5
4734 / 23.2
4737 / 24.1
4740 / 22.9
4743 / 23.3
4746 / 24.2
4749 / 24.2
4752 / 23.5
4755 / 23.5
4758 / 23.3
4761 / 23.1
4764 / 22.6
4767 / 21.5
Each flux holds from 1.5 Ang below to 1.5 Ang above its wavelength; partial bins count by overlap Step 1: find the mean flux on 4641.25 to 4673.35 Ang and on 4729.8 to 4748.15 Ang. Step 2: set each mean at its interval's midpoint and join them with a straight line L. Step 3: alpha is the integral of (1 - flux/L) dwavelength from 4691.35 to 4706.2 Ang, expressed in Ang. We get 0.6 Ang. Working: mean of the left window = 22.9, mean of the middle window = 22.2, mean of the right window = 23.4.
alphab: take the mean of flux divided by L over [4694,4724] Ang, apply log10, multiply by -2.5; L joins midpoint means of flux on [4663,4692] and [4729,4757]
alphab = 0.03 mag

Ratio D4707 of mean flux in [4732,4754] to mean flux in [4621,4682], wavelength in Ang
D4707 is 1.01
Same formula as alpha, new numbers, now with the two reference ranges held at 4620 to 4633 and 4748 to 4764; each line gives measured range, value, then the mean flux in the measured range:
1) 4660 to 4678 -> 0.1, 23.4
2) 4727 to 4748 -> 0.0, 23.4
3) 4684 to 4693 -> -0.2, 24.1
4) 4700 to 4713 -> 0.6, 22.4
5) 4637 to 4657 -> 0.6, 22.8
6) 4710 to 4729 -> -0.2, 23.7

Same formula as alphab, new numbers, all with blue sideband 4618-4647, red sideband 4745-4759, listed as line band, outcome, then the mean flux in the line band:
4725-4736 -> 0.02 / 23.3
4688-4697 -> 0.03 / 23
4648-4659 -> 0.04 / 22.6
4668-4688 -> 0.00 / 23.7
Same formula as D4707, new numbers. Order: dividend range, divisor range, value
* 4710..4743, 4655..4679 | 1.01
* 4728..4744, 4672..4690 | 0.96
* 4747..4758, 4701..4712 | 1.06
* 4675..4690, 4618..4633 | 1.04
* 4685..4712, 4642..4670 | 0.99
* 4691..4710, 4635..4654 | 0.97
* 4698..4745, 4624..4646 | 0.99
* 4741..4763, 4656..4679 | 1.01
